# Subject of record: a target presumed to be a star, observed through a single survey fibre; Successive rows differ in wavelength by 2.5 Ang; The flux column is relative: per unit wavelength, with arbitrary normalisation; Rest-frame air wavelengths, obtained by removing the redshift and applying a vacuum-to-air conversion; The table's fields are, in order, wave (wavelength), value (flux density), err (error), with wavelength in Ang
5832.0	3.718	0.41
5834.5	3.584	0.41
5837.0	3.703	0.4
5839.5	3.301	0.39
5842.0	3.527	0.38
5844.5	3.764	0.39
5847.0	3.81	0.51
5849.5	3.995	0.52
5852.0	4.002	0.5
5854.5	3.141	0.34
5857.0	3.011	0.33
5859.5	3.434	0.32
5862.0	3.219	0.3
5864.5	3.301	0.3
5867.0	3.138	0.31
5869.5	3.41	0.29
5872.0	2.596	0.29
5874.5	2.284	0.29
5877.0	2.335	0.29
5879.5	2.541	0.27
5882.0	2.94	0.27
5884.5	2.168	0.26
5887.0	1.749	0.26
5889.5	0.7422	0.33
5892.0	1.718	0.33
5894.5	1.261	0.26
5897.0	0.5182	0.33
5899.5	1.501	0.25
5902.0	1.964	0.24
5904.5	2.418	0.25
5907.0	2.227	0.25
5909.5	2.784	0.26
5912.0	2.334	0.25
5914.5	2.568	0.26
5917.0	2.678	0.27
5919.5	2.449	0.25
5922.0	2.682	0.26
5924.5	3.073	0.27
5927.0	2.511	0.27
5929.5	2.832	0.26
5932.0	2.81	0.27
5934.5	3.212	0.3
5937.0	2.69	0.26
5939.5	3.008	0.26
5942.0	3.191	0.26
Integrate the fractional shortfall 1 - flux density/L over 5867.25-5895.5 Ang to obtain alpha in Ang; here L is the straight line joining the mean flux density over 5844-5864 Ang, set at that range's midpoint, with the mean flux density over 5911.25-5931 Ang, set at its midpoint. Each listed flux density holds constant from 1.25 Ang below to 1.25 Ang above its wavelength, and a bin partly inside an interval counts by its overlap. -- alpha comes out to 8.8 Ang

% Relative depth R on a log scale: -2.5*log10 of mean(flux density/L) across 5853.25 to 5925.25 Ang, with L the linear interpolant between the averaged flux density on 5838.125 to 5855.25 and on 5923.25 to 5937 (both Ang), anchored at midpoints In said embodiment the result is 0.33 mag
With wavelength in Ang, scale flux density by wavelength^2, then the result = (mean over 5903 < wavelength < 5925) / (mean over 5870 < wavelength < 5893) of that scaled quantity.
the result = 1.19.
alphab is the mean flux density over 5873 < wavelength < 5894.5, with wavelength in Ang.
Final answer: 2.02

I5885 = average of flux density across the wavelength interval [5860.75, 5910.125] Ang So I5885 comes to 2.23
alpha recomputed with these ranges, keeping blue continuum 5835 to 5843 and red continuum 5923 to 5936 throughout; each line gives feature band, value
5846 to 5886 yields 3.2 Ang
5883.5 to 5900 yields 9.4 Ang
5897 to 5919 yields 5.9 Ang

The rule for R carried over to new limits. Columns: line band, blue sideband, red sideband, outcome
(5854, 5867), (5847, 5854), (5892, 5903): 0.03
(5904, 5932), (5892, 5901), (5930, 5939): -0.22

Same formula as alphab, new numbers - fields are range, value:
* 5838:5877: 3.3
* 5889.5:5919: 1.96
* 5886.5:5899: 1.18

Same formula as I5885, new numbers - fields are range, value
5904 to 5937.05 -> 2.67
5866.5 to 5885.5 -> 2.66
